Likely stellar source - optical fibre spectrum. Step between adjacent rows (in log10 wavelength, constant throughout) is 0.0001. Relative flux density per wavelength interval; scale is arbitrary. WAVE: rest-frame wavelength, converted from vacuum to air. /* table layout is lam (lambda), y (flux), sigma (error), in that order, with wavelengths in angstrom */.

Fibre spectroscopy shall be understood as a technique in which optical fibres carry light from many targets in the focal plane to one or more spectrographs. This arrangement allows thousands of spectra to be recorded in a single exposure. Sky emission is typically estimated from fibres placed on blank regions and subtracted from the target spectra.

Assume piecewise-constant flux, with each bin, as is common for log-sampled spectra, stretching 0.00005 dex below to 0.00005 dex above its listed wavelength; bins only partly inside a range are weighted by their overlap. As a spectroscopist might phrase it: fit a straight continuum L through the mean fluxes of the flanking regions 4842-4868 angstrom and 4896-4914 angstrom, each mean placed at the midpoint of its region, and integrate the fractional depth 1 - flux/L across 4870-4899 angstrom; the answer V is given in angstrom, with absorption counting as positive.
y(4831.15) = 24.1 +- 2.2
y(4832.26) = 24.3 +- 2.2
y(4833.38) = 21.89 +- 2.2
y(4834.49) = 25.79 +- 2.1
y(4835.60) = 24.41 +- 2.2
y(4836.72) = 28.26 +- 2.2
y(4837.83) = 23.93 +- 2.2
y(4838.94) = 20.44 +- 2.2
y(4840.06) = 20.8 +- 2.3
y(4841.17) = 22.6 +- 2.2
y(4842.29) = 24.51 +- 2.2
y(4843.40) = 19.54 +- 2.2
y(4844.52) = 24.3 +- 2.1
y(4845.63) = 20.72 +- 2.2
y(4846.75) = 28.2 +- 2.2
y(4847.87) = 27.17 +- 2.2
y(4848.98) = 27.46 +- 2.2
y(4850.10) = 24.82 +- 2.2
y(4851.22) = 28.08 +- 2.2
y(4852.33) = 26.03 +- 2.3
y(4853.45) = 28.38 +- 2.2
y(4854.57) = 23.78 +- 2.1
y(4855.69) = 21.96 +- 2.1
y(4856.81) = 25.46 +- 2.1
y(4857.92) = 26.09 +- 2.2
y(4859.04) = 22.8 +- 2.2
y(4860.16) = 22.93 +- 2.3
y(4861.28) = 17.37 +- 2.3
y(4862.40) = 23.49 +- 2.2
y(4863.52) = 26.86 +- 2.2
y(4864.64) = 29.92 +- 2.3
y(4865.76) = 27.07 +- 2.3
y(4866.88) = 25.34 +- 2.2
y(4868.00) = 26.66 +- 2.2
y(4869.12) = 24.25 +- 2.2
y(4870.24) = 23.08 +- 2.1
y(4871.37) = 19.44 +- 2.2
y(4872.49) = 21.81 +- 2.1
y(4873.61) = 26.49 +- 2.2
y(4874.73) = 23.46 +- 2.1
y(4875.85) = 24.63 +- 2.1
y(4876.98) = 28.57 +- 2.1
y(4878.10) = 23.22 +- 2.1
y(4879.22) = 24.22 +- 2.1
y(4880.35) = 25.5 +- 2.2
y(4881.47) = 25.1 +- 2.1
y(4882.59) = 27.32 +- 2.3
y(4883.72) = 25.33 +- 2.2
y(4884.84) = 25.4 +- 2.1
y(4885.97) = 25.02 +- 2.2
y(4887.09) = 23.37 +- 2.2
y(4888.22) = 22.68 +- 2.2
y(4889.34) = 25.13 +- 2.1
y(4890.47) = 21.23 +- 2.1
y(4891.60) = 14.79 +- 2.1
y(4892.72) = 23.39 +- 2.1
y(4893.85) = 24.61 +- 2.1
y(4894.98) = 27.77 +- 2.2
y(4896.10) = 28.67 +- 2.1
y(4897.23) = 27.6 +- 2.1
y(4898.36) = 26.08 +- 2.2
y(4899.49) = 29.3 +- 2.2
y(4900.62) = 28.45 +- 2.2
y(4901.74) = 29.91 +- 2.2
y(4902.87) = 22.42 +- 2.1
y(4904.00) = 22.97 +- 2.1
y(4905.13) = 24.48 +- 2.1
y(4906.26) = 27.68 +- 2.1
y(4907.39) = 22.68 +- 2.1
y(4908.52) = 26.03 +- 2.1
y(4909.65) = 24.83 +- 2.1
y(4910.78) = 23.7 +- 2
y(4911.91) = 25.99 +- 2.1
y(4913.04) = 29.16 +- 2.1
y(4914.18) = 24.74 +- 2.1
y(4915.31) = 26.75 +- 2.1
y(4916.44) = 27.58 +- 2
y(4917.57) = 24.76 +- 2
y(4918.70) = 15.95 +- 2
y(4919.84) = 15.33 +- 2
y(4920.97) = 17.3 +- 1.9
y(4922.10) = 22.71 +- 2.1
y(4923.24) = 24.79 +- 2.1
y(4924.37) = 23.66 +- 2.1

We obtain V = 1.4 angstrom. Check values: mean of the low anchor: 24.9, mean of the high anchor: 26.1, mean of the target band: 24.4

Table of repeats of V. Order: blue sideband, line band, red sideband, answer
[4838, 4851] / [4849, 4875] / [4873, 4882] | -0.2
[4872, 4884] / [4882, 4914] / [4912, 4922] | -1.7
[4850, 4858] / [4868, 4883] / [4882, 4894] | -0.1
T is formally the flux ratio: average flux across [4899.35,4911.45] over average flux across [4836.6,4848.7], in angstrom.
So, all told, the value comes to 1.08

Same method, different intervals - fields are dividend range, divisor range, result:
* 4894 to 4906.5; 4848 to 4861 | 1.06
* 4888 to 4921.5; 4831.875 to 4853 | 1.00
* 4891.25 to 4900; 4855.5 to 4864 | 1.09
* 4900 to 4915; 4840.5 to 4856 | 1.03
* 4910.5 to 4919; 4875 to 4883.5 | 0.99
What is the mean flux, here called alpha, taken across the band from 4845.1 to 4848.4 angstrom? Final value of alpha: 25.3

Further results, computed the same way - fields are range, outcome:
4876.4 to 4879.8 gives 25.3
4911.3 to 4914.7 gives 26.6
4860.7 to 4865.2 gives 24.4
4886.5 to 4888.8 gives 23.1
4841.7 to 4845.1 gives 22.8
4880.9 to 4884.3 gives 26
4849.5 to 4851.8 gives 26.5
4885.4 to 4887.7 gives 24.1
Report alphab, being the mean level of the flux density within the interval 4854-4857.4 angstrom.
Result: 23.8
